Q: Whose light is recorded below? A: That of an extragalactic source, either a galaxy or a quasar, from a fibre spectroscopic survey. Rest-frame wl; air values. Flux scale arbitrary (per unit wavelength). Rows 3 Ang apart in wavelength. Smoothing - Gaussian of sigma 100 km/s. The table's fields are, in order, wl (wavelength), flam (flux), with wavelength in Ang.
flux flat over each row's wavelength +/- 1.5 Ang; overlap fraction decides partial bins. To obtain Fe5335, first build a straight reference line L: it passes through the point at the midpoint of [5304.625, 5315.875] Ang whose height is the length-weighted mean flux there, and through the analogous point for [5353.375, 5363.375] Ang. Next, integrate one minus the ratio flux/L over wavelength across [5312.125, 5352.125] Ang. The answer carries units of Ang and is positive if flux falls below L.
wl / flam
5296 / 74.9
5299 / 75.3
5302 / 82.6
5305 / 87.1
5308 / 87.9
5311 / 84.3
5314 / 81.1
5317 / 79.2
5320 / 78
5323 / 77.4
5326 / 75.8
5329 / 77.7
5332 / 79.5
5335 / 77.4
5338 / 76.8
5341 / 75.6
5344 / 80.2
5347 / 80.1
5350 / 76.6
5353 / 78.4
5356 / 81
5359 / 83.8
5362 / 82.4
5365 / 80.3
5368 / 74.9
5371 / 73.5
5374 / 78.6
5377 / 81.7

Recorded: 2.5 Ang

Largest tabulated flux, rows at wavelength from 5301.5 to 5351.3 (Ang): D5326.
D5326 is 87.9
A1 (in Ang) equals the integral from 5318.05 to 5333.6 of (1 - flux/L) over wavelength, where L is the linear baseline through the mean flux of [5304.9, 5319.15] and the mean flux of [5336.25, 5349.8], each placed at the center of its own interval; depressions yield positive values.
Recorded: 0.62 Ang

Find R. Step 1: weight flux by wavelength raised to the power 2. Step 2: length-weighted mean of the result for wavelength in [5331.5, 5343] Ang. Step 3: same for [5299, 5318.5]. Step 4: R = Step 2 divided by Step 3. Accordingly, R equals 0.94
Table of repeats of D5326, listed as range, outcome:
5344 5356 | 81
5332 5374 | 83.8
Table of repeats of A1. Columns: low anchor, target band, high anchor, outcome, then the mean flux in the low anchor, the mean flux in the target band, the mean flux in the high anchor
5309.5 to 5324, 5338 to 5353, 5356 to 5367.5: 0.5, 80.1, 78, 81.4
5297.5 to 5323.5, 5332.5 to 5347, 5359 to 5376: 0.4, 81.6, 77.9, 78.6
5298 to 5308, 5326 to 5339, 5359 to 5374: 0.5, 82.9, 77.7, 78.5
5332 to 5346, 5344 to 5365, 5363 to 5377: -0.7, 77.8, 80.4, 77.5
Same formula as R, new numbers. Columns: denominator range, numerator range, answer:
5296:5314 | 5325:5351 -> 0.95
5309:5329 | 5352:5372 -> 1.02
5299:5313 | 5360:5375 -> 0.95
